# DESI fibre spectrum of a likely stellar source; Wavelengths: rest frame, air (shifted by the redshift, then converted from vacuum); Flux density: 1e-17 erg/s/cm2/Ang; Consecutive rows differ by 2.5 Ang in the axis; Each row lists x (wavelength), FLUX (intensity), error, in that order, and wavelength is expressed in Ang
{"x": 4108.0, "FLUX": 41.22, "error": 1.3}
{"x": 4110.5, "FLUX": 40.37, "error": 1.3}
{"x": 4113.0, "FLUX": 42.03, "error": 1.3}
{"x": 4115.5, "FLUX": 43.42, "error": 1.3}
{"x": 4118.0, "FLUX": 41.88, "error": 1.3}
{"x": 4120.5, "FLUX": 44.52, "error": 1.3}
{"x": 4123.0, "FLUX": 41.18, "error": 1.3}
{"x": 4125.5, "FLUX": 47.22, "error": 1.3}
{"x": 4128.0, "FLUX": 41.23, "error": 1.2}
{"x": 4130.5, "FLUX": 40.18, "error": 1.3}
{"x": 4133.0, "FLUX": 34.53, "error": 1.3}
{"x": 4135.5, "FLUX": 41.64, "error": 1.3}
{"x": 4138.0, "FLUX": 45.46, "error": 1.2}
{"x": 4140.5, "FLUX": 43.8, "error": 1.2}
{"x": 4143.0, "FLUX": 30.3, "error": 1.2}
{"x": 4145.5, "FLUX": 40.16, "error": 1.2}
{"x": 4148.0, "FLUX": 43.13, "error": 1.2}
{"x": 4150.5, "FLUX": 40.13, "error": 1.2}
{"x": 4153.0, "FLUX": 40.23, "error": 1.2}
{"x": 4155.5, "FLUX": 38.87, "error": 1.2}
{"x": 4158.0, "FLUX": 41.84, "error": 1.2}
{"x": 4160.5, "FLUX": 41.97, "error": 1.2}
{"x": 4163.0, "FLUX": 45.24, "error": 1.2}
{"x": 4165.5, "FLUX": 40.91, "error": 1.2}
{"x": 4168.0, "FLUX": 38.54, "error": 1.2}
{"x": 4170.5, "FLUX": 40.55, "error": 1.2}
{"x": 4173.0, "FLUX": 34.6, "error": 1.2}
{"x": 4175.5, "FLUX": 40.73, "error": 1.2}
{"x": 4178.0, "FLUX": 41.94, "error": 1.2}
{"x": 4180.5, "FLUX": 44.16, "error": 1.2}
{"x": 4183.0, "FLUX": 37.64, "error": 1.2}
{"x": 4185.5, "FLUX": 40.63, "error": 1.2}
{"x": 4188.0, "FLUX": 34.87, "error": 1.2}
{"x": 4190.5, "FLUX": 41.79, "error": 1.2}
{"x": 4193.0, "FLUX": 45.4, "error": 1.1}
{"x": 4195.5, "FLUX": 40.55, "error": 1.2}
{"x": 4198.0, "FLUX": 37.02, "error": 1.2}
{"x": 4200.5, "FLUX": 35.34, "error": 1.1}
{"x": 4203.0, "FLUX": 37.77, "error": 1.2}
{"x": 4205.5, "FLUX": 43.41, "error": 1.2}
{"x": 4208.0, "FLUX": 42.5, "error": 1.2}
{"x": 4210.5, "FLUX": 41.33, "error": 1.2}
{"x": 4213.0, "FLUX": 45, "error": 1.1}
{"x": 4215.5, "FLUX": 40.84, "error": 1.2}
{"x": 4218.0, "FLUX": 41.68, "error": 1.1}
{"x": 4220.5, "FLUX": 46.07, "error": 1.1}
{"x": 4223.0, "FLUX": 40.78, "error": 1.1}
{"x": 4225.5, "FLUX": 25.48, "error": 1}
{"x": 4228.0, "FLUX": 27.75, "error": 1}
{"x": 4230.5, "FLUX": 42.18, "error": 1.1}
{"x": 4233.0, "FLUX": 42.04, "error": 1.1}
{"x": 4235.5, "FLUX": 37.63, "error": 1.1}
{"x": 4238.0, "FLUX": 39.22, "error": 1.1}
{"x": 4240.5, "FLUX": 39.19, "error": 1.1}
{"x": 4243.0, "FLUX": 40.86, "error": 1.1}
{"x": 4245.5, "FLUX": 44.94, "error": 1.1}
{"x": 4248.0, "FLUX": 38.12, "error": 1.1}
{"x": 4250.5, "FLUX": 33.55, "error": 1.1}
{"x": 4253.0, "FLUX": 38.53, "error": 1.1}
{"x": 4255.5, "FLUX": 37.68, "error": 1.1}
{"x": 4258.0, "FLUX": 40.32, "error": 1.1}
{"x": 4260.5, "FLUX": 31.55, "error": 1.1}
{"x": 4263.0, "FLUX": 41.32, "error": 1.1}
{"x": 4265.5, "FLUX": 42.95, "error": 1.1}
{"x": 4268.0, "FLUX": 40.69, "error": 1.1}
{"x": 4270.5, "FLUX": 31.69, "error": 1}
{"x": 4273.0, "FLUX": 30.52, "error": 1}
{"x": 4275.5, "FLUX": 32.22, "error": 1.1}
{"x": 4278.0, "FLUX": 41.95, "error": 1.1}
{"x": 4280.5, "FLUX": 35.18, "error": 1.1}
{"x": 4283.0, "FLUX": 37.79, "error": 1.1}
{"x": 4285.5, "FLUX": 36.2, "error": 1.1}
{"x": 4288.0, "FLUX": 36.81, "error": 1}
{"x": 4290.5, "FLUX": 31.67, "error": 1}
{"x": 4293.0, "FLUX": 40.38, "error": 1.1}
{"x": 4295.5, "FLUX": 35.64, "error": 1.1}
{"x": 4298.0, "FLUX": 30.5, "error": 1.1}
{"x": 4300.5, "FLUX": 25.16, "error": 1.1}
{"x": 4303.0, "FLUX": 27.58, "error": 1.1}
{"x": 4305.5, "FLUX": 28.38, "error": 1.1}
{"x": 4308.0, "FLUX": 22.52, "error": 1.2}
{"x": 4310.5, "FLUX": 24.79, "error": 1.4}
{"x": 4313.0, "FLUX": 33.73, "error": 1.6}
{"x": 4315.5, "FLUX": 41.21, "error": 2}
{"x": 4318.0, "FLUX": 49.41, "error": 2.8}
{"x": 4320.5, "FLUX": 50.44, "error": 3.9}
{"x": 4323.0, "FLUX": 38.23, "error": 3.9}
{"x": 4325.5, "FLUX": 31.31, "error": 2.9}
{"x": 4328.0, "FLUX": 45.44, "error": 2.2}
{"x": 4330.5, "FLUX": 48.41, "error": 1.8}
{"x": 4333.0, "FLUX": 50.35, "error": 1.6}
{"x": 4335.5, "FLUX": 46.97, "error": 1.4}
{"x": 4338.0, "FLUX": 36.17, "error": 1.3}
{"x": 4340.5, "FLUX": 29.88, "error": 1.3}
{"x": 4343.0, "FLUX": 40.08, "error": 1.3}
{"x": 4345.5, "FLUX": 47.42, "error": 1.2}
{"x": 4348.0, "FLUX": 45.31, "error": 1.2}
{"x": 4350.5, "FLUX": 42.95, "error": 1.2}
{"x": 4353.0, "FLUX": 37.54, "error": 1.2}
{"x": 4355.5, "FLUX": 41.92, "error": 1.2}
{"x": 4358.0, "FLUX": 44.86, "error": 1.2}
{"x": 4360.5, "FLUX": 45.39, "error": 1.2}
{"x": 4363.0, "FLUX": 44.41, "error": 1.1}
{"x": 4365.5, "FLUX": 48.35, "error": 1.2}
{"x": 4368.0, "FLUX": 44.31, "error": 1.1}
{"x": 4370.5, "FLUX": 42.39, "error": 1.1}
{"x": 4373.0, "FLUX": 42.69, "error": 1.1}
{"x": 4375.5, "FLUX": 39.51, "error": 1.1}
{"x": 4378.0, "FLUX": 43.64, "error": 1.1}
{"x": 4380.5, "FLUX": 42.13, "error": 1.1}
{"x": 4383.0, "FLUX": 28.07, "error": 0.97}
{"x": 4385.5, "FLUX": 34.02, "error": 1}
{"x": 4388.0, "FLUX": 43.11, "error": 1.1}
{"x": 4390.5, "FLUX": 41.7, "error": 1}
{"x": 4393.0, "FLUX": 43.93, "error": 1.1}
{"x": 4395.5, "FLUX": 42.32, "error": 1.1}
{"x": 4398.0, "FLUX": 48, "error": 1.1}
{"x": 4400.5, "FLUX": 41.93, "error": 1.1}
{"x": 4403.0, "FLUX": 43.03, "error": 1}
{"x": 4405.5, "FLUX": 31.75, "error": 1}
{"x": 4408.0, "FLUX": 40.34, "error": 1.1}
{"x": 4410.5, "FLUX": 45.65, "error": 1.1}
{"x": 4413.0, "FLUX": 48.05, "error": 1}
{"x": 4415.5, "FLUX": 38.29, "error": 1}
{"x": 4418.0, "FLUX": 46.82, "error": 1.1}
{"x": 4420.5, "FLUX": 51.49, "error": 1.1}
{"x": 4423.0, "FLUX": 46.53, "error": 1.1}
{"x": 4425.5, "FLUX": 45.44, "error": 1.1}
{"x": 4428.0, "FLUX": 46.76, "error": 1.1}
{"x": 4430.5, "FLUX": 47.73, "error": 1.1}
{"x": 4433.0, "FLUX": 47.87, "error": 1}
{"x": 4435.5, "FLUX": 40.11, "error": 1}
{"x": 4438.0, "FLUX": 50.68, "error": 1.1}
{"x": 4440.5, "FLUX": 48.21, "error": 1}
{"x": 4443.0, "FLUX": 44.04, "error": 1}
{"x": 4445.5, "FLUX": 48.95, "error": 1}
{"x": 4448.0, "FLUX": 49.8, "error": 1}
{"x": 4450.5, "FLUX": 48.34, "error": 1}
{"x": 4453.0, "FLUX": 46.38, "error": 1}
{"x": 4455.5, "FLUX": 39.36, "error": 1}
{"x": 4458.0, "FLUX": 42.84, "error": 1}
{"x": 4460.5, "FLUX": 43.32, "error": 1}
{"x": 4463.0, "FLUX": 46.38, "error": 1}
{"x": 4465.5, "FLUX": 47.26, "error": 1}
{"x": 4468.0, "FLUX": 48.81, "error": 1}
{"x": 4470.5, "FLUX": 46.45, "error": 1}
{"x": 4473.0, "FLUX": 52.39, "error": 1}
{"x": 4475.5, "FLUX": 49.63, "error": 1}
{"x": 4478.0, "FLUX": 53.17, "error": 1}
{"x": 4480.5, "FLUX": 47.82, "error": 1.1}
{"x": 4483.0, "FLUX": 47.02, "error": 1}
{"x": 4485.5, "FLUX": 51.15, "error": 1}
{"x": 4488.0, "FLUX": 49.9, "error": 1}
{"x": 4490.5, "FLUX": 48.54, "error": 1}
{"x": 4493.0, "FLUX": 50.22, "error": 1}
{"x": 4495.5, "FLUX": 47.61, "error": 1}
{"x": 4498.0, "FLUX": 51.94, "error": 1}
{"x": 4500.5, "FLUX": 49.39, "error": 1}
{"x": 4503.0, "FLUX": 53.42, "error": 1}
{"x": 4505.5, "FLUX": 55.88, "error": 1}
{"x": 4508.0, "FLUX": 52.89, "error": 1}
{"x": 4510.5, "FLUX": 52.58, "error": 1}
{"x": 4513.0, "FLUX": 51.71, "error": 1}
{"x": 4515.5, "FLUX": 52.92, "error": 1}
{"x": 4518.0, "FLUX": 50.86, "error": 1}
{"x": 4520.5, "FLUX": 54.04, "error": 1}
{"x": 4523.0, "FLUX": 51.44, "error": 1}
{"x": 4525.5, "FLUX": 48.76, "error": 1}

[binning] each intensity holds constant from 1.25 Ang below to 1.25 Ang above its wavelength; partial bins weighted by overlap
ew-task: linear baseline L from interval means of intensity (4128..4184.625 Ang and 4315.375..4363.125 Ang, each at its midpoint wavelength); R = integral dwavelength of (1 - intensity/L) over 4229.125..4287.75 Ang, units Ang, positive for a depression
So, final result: 5.2 Ang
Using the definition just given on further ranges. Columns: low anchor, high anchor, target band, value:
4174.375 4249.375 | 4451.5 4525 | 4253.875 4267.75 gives 0.9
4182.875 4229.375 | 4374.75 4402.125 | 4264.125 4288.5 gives 2.0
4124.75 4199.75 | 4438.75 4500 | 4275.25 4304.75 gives 6.3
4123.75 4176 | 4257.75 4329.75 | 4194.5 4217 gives -1.0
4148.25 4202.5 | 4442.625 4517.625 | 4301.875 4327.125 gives 5.3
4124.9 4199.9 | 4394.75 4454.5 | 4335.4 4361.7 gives 1.5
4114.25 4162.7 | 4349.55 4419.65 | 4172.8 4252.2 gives 3.6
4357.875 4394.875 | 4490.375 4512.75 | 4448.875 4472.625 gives 1.3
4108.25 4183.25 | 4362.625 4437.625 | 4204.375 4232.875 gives 1.2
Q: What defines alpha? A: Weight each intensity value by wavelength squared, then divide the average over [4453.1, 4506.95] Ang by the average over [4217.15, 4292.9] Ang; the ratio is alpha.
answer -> 1.4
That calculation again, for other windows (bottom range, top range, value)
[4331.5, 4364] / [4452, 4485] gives 1.17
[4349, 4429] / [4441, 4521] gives 1.20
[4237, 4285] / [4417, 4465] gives 1.33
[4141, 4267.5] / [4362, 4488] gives 1.26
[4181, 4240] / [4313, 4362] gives 1.14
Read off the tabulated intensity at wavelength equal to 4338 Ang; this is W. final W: 36.17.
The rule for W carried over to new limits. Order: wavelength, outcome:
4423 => 46.53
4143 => 30.3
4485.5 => 51.15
